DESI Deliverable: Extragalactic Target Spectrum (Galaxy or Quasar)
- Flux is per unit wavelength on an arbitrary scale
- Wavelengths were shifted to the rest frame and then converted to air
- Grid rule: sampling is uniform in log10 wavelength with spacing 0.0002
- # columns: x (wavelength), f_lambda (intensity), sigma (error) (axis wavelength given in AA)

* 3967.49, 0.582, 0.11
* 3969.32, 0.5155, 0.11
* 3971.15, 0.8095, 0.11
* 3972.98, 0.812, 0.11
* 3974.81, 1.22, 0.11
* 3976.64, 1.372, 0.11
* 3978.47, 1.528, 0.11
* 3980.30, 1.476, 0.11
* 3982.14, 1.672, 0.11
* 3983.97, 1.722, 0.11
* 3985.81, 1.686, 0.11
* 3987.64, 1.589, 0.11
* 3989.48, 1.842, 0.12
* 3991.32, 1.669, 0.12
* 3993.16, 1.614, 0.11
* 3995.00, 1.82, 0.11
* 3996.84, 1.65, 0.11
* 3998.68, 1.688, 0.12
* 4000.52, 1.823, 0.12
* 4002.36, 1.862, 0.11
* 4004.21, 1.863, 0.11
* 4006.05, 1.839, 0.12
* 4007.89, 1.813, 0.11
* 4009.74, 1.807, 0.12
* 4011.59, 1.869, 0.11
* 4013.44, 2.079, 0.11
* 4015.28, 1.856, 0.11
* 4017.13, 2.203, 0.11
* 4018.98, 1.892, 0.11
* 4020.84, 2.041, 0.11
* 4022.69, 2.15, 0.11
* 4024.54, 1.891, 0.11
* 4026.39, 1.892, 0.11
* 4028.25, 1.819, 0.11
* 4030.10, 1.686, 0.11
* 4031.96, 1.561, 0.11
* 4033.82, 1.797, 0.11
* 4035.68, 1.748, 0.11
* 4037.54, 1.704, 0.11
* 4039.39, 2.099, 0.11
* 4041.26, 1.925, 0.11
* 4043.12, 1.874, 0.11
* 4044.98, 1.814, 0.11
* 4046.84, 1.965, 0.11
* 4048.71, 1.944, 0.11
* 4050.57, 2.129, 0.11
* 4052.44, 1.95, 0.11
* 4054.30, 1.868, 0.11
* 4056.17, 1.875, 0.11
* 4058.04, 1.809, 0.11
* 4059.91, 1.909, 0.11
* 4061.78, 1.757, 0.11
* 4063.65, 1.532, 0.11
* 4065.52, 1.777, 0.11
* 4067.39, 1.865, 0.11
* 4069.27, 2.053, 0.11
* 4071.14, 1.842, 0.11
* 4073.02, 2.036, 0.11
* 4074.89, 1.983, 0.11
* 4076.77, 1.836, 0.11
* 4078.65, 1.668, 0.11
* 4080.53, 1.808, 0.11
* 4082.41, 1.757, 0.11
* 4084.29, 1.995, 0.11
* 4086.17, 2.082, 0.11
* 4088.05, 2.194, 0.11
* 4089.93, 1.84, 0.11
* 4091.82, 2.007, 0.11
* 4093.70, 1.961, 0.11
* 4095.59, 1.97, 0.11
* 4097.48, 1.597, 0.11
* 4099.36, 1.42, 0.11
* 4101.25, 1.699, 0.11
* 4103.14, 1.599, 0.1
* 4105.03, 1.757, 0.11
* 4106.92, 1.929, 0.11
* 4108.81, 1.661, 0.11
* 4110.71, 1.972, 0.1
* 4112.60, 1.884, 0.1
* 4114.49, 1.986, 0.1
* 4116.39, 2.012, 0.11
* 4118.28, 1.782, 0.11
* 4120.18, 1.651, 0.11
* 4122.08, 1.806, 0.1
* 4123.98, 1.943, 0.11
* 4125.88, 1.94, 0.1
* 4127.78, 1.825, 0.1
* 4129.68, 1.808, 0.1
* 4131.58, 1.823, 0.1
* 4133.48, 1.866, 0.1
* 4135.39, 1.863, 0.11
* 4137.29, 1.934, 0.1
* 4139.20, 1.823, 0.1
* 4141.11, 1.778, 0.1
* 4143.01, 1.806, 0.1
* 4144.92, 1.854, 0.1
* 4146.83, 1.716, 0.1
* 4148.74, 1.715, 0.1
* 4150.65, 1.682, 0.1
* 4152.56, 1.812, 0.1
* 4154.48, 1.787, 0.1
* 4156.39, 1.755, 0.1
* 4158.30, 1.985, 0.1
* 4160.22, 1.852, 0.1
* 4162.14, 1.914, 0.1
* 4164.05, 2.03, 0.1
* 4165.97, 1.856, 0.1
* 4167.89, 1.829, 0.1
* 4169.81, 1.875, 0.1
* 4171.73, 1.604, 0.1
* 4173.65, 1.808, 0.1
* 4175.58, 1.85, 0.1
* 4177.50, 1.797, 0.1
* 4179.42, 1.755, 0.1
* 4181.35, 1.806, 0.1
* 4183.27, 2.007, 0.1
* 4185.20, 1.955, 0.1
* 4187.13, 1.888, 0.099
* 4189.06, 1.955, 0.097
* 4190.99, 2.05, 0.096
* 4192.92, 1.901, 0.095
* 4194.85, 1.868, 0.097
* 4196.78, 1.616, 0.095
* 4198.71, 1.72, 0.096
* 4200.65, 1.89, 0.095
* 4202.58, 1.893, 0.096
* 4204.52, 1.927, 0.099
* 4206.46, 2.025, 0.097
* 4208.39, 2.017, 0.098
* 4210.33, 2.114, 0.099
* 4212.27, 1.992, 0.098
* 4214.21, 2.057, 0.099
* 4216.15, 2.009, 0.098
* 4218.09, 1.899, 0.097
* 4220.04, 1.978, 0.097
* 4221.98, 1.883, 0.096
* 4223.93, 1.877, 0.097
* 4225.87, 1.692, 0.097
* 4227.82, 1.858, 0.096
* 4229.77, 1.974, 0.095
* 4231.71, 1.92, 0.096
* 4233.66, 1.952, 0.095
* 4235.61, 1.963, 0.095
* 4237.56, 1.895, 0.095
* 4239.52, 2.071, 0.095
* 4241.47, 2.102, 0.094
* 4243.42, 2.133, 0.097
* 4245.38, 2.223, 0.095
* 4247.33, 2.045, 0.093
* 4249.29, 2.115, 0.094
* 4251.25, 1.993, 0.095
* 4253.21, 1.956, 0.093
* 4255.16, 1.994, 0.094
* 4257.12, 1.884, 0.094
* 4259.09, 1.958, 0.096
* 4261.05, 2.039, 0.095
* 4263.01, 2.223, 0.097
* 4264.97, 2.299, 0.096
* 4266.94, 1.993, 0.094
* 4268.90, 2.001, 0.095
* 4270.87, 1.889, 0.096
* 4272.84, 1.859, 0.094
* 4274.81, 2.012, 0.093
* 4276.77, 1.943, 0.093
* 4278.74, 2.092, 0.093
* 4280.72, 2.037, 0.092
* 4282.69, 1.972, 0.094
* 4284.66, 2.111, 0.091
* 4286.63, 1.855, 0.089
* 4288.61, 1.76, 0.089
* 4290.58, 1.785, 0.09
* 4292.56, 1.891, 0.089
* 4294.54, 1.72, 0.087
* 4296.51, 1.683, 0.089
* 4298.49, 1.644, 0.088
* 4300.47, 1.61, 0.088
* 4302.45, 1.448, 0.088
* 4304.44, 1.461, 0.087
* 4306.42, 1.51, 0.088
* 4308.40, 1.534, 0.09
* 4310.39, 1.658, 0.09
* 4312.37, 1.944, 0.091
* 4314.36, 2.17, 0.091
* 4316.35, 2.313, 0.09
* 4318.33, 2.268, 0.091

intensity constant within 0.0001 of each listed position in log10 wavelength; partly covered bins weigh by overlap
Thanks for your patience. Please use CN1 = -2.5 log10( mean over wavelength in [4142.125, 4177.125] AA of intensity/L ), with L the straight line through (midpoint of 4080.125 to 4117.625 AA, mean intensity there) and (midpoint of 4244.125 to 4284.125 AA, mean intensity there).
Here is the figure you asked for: 0.06 mag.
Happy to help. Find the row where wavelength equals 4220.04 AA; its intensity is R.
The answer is 1.978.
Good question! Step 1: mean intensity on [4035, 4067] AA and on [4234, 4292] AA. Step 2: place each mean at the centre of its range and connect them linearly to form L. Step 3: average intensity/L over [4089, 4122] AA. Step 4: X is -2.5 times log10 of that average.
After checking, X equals 0.05 mag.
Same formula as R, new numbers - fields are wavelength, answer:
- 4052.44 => 1.95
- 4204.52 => 1.927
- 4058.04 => 1.809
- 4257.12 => 1.884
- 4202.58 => 1.893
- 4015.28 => 1.856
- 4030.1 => 1.686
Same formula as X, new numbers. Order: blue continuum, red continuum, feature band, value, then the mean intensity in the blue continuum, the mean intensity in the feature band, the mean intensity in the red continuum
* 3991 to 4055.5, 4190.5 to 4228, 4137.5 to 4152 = 0.07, 1.87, 1.78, 1.91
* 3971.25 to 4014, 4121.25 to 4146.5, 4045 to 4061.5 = -0.11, 1.65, 1.92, 1.85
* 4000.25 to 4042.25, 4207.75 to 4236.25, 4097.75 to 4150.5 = 0.06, 1.88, 1.81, 1.94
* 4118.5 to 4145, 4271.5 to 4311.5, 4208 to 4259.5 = -0.11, 1.83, 1.98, 1.78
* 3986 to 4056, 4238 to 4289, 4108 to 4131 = 0.04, 1.85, 1.86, 2.02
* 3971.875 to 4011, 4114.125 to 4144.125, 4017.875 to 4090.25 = -0.09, 1.63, 1.88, 1.85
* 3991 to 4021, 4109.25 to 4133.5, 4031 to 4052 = -0.01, 1.85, 1.87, 1.86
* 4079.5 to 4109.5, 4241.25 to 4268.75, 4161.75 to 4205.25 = 0.06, 1.83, 1.86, 2.07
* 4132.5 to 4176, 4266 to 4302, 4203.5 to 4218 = -0.09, 1.83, 2.01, 1.87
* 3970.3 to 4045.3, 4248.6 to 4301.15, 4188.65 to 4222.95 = -0.03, 1.73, 1.93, 1.94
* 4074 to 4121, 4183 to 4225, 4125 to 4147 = 0.02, 1.84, 1.84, 1.93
